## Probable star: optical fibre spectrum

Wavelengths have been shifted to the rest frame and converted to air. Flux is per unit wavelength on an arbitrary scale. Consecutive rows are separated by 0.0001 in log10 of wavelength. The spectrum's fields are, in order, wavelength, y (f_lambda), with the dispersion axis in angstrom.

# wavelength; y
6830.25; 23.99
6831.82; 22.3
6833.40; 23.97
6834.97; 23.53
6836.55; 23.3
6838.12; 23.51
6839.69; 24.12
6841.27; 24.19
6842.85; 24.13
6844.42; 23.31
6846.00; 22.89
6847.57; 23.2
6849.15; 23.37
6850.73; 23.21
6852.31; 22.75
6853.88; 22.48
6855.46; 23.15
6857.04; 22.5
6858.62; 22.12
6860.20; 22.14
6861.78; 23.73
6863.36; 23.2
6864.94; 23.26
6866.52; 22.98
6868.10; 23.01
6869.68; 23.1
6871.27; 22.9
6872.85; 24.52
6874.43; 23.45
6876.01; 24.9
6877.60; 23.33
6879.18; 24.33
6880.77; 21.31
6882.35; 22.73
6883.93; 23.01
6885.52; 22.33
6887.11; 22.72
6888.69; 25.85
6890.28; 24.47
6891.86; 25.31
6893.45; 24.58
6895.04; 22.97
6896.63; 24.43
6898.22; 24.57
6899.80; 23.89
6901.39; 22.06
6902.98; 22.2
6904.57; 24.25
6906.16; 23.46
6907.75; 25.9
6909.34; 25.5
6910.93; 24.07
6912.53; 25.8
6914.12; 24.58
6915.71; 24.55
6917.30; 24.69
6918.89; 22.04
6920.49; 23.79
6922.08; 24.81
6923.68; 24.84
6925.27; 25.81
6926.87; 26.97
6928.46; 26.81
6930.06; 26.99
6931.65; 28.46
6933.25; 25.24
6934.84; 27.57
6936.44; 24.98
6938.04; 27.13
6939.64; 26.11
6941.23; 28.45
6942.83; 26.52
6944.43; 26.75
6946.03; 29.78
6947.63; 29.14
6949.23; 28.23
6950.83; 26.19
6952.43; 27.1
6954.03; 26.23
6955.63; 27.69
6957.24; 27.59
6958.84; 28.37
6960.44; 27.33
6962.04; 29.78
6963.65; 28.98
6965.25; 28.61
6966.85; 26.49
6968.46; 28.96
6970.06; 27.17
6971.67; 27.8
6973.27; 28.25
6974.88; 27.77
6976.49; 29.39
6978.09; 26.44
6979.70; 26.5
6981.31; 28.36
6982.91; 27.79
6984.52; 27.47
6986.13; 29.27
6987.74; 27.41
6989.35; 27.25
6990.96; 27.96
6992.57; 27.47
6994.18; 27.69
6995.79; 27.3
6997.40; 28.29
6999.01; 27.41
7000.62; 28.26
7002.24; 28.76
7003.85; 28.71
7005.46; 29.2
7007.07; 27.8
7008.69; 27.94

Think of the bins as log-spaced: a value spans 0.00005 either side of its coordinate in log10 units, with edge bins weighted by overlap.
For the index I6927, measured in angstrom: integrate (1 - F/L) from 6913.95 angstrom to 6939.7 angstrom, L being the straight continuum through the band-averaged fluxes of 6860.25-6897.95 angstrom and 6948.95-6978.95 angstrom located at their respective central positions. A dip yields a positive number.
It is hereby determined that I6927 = 0.33 angstrom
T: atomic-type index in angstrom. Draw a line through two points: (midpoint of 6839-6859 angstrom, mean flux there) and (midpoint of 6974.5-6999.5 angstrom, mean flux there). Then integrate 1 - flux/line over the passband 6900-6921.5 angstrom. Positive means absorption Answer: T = 1.0 angstrom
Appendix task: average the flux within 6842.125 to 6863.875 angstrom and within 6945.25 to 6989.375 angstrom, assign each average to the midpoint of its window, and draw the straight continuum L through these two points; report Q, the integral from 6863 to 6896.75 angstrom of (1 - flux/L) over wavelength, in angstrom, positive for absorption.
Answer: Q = 0.8 angstrom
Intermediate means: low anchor 23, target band 23.6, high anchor 27.9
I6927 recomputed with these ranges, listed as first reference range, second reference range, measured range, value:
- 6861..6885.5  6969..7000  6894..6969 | -1.28 angstrom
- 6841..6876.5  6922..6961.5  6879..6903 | 1.10 angstrom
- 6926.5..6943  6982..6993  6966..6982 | -0.08 angstrom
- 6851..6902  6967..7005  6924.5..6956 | -1.33 angstrom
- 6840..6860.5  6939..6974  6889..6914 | 1.07 angstrom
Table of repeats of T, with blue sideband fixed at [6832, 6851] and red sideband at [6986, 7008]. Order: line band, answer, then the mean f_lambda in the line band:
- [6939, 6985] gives -1.3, 27.8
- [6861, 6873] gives 0.5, 23.3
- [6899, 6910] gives 0.6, 23.9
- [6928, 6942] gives -0.3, 26.9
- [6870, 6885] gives 0.7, 23.4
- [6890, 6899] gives 0.2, 24.4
